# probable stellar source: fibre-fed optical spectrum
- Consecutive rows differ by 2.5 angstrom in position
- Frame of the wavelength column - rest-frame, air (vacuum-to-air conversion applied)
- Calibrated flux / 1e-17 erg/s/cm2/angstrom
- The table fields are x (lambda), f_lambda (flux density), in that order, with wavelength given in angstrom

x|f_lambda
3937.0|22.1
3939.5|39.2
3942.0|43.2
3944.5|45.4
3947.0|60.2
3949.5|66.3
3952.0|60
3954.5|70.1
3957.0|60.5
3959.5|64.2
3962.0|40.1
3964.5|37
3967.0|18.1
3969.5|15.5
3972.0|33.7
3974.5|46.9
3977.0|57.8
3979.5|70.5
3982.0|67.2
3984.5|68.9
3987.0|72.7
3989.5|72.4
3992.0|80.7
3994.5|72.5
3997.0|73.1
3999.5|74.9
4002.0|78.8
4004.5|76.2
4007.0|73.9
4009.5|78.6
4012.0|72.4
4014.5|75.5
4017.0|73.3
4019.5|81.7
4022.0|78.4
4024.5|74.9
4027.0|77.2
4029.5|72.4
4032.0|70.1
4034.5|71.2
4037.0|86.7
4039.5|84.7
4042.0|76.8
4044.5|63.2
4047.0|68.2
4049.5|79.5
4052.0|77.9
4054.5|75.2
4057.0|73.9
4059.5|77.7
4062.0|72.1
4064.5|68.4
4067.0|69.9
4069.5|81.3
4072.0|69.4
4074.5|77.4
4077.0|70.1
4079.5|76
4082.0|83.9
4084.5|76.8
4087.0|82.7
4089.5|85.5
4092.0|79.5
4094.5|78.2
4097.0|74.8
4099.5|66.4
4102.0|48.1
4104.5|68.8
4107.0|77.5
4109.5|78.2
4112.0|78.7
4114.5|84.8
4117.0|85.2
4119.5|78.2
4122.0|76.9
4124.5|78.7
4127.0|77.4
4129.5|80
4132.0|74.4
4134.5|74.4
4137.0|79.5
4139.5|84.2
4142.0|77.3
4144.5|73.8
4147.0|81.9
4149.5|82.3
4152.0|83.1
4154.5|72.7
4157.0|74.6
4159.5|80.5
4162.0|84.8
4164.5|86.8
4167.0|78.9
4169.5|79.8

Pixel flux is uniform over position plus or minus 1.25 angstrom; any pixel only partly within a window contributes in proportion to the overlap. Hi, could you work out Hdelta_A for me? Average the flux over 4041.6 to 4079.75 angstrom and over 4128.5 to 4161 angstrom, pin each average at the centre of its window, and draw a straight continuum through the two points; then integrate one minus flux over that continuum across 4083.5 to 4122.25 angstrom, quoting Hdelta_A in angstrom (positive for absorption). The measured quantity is -0.2 angstrom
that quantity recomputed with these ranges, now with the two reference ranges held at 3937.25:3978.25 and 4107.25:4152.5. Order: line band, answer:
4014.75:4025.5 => -3.4 angstrom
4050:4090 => -4.7 angstrom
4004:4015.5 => -3.8 angstrom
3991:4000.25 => -3.6 angstrom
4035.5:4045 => -2.5 angstrom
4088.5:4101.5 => -0.4 angstrom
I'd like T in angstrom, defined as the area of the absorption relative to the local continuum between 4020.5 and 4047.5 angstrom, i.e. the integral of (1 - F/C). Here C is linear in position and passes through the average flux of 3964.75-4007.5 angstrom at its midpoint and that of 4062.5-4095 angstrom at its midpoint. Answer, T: -2.3 angstrom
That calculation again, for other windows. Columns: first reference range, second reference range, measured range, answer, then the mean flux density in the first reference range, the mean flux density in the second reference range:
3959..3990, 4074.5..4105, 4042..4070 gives -2.5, 50.3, 74.5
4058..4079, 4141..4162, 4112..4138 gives -0.7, 73.4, 78.7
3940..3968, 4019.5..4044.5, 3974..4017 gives -4.7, 51.3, 76.5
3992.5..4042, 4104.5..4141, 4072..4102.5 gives 1.0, 76.2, 78.8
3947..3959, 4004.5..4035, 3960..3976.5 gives 7.9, 63.8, 75.1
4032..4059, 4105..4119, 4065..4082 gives 0.6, 75.5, 80.1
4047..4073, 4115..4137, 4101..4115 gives 0.9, 74.3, 78.5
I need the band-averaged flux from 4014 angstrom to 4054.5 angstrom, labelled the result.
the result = 75.7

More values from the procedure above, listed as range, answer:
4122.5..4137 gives 77.2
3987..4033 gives 75.3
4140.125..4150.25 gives 79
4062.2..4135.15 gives 75.9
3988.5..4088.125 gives 75.5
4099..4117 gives 72.9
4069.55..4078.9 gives 73.7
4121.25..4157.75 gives 78.1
